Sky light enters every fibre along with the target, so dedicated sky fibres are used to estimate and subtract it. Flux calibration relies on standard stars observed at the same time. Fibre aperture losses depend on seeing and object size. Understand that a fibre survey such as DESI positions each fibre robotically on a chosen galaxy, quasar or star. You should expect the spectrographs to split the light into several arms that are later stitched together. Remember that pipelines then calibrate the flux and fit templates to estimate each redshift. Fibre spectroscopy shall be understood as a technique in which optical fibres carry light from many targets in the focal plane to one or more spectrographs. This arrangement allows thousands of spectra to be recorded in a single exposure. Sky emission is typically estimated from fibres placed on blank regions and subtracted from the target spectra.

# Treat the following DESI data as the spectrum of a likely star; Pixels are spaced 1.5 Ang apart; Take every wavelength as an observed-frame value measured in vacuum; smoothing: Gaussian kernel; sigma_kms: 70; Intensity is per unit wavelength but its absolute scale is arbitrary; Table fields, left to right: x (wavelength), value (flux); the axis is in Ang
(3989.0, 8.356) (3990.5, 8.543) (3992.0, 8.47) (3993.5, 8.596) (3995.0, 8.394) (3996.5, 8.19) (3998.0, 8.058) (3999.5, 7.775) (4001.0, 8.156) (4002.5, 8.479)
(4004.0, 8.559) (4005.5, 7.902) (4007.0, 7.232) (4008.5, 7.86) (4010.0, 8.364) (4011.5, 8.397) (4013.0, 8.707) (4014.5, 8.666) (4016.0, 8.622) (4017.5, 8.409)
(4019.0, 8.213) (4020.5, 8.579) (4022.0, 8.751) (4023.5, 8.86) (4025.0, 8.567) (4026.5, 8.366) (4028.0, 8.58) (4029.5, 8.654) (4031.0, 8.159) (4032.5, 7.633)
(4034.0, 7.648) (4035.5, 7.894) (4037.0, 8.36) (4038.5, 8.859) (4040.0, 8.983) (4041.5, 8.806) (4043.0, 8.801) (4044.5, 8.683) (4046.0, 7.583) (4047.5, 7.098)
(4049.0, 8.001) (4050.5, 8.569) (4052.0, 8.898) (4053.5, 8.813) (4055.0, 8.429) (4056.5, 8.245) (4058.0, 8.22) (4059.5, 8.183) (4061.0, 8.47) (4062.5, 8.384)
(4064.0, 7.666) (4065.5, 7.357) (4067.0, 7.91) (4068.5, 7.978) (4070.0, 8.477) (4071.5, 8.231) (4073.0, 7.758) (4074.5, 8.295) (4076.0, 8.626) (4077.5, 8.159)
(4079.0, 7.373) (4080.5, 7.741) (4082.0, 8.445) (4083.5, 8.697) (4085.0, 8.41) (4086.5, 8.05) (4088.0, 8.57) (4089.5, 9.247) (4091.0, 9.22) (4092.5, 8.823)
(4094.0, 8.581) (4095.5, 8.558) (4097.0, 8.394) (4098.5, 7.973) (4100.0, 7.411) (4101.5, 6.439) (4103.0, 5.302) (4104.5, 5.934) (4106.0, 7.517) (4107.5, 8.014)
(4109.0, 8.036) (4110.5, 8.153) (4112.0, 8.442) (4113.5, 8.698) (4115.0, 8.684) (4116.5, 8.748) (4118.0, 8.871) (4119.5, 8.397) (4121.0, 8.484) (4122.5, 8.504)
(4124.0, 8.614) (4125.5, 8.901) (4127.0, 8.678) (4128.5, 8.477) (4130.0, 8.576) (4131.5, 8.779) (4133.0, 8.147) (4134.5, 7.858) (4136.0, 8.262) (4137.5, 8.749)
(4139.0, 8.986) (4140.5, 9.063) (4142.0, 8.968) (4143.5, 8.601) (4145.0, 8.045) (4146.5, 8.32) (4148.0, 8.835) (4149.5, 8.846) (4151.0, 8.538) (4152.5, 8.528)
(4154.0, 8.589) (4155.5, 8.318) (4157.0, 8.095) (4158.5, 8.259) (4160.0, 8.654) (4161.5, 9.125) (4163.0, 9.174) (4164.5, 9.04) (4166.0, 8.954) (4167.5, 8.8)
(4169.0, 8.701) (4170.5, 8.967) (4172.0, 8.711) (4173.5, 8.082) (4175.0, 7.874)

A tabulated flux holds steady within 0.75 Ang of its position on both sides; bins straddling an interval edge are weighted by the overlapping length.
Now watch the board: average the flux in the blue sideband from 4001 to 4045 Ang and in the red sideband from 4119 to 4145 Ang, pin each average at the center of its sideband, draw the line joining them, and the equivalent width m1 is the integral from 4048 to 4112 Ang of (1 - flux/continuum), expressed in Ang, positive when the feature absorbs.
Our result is 3.0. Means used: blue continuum 8.39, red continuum 8.58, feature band 8.09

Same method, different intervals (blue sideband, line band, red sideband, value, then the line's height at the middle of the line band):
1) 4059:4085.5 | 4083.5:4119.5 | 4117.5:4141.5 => 1.1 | 8.36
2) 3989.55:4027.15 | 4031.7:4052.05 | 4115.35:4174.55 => 0.4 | 8.41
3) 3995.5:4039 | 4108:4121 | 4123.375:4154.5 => 0.1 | 8.53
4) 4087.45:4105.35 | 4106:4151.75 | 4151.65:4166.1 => -1.4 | 8.28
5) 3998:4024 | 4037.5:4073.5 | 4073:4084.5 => -0.2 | 8.22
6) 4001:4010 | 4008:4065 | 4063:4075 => -2.6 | 8.01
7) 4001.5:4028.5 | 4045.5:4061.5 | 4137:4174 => 0.4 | 8.47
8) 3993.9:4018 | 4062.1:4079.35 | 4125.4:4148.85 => 0.8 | 8.4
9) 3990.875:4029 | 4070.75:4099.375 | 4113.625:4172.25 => 0.5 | 8.51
